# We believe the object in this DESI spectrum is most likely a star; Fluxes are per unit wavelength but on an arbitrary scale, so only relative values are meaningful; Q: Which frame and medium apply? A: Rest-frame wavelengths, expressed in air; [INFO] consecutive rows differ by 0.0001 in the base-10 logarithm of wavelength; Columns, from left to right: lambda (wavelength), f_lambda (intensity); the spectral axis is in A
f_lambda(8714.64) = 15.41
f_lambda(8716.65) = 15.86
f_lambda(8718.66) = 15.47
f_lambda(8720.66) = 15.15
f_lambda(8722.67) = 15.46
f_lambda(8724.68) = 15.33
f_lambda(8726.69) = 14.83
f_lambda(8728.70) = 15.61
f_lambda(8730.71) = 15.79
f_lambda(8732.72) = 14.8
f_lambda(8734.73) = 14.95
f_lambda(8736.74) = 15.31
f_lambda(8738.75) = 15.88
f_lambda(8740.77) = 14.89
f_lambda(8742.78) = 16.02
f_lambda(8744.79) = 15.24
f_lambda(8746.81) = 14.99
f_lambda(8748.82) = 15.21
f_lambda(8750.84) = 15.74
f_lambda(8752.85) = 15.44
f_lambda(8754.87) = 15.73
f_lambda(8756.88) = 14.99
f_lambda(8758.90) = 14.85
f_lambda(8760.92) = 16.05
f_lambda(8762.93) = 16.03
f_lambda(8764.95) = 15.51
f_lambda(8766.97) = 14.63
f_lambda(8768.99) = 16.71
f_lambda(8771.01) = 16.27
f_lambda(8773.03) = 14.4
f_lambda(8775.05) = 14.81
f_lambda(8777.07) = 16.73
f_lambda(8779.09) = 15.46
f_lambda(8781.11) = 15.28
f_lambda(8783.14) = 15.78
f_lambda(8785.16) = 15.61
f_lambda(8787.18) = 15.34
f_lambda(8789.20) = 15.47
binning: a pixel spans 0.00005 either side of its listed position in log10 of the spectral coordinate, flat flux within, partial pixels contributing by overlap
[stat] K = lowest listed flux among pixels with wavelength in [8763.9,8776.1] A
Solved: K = 14.4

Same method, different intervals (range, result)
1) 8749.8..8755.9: 15.44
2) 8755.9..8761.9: 14.85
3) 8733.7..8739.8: 14.95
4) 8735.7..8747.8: 14.89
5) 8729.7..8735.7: 14.8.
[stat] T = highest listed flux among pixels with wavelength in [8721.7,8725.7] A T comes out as 15.46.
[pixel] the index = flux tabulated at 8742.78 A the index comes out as 16.02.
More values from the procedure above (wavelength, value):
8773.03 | 14.4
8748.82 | 15.21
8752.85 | 15.44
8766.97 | 14.63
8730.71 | 15.79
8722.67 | 15.46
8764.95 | 15.51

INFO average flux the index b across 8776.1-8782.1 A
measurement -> 15.8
